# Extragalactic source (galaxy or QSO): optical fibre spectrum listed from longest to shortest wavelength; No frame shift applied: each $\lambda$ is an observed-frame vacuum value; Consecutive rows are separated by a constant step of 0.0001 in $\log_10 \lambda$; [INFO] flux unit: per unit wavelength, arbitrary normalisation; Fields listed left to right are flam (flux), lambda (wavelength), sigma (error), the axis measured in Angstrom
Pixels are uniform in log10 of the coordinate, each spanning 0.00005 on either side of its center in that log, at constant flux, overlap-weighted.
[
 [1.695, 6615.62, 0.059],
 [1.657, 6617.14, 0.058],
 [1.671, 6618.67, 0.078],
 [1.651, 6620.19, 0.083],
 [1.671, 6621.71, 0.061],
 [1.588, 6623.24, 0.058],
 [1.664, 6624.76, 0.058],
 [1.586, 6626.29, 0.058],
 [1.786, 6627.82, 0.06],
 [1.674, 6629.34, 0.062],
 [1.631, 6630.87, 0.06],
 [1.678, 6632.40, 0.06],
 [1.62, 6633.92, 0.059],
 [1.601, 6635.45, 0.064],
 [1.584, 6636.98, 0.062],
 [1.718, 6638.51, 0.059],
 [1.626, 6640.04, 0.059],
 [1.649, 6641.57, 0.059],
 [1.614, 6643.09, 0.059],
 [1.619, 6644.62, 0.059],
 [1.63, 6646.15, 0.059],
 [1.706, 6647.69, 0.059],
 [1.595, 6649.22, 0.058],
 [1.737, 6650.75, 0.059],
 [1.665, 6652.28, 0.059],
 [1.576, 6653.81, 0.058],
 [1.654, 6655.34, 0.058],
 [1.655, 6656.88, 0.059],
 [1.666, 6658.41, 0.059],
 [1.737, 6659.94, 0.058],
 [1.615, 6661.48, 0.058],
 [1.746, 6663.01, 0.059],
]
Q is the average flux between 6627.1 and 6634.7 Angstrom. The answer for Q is 1.68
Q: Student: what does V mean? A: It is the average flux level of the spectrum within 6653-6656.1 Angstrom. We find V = 1.62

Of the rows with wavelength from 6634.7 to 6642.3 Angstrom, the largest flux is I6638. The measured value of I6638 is 1.718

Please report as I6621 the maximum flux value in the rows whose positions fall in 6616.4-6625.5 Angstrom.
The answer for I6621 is 1.671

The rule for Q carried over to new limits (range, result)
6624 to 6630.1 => 1.68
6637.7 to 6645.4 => 1.65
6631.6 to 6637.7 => 1.62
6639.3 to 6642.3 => 1.64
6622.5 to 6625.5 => 1.63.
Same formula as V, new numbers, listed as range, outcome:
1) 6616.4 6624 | 1.65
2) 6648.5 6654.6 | 1.65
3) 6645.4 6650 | 1.64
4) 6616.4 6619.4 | 1.66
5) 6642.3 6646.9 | 1.62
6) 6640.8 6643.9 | 1.64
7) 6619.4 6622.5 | 1.66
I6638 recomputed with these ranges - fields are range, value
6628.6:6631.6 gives 1.674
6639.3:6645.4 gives 1.649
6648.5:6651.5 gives 1.737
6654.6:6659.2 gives 1.666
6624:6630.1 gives 1.786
